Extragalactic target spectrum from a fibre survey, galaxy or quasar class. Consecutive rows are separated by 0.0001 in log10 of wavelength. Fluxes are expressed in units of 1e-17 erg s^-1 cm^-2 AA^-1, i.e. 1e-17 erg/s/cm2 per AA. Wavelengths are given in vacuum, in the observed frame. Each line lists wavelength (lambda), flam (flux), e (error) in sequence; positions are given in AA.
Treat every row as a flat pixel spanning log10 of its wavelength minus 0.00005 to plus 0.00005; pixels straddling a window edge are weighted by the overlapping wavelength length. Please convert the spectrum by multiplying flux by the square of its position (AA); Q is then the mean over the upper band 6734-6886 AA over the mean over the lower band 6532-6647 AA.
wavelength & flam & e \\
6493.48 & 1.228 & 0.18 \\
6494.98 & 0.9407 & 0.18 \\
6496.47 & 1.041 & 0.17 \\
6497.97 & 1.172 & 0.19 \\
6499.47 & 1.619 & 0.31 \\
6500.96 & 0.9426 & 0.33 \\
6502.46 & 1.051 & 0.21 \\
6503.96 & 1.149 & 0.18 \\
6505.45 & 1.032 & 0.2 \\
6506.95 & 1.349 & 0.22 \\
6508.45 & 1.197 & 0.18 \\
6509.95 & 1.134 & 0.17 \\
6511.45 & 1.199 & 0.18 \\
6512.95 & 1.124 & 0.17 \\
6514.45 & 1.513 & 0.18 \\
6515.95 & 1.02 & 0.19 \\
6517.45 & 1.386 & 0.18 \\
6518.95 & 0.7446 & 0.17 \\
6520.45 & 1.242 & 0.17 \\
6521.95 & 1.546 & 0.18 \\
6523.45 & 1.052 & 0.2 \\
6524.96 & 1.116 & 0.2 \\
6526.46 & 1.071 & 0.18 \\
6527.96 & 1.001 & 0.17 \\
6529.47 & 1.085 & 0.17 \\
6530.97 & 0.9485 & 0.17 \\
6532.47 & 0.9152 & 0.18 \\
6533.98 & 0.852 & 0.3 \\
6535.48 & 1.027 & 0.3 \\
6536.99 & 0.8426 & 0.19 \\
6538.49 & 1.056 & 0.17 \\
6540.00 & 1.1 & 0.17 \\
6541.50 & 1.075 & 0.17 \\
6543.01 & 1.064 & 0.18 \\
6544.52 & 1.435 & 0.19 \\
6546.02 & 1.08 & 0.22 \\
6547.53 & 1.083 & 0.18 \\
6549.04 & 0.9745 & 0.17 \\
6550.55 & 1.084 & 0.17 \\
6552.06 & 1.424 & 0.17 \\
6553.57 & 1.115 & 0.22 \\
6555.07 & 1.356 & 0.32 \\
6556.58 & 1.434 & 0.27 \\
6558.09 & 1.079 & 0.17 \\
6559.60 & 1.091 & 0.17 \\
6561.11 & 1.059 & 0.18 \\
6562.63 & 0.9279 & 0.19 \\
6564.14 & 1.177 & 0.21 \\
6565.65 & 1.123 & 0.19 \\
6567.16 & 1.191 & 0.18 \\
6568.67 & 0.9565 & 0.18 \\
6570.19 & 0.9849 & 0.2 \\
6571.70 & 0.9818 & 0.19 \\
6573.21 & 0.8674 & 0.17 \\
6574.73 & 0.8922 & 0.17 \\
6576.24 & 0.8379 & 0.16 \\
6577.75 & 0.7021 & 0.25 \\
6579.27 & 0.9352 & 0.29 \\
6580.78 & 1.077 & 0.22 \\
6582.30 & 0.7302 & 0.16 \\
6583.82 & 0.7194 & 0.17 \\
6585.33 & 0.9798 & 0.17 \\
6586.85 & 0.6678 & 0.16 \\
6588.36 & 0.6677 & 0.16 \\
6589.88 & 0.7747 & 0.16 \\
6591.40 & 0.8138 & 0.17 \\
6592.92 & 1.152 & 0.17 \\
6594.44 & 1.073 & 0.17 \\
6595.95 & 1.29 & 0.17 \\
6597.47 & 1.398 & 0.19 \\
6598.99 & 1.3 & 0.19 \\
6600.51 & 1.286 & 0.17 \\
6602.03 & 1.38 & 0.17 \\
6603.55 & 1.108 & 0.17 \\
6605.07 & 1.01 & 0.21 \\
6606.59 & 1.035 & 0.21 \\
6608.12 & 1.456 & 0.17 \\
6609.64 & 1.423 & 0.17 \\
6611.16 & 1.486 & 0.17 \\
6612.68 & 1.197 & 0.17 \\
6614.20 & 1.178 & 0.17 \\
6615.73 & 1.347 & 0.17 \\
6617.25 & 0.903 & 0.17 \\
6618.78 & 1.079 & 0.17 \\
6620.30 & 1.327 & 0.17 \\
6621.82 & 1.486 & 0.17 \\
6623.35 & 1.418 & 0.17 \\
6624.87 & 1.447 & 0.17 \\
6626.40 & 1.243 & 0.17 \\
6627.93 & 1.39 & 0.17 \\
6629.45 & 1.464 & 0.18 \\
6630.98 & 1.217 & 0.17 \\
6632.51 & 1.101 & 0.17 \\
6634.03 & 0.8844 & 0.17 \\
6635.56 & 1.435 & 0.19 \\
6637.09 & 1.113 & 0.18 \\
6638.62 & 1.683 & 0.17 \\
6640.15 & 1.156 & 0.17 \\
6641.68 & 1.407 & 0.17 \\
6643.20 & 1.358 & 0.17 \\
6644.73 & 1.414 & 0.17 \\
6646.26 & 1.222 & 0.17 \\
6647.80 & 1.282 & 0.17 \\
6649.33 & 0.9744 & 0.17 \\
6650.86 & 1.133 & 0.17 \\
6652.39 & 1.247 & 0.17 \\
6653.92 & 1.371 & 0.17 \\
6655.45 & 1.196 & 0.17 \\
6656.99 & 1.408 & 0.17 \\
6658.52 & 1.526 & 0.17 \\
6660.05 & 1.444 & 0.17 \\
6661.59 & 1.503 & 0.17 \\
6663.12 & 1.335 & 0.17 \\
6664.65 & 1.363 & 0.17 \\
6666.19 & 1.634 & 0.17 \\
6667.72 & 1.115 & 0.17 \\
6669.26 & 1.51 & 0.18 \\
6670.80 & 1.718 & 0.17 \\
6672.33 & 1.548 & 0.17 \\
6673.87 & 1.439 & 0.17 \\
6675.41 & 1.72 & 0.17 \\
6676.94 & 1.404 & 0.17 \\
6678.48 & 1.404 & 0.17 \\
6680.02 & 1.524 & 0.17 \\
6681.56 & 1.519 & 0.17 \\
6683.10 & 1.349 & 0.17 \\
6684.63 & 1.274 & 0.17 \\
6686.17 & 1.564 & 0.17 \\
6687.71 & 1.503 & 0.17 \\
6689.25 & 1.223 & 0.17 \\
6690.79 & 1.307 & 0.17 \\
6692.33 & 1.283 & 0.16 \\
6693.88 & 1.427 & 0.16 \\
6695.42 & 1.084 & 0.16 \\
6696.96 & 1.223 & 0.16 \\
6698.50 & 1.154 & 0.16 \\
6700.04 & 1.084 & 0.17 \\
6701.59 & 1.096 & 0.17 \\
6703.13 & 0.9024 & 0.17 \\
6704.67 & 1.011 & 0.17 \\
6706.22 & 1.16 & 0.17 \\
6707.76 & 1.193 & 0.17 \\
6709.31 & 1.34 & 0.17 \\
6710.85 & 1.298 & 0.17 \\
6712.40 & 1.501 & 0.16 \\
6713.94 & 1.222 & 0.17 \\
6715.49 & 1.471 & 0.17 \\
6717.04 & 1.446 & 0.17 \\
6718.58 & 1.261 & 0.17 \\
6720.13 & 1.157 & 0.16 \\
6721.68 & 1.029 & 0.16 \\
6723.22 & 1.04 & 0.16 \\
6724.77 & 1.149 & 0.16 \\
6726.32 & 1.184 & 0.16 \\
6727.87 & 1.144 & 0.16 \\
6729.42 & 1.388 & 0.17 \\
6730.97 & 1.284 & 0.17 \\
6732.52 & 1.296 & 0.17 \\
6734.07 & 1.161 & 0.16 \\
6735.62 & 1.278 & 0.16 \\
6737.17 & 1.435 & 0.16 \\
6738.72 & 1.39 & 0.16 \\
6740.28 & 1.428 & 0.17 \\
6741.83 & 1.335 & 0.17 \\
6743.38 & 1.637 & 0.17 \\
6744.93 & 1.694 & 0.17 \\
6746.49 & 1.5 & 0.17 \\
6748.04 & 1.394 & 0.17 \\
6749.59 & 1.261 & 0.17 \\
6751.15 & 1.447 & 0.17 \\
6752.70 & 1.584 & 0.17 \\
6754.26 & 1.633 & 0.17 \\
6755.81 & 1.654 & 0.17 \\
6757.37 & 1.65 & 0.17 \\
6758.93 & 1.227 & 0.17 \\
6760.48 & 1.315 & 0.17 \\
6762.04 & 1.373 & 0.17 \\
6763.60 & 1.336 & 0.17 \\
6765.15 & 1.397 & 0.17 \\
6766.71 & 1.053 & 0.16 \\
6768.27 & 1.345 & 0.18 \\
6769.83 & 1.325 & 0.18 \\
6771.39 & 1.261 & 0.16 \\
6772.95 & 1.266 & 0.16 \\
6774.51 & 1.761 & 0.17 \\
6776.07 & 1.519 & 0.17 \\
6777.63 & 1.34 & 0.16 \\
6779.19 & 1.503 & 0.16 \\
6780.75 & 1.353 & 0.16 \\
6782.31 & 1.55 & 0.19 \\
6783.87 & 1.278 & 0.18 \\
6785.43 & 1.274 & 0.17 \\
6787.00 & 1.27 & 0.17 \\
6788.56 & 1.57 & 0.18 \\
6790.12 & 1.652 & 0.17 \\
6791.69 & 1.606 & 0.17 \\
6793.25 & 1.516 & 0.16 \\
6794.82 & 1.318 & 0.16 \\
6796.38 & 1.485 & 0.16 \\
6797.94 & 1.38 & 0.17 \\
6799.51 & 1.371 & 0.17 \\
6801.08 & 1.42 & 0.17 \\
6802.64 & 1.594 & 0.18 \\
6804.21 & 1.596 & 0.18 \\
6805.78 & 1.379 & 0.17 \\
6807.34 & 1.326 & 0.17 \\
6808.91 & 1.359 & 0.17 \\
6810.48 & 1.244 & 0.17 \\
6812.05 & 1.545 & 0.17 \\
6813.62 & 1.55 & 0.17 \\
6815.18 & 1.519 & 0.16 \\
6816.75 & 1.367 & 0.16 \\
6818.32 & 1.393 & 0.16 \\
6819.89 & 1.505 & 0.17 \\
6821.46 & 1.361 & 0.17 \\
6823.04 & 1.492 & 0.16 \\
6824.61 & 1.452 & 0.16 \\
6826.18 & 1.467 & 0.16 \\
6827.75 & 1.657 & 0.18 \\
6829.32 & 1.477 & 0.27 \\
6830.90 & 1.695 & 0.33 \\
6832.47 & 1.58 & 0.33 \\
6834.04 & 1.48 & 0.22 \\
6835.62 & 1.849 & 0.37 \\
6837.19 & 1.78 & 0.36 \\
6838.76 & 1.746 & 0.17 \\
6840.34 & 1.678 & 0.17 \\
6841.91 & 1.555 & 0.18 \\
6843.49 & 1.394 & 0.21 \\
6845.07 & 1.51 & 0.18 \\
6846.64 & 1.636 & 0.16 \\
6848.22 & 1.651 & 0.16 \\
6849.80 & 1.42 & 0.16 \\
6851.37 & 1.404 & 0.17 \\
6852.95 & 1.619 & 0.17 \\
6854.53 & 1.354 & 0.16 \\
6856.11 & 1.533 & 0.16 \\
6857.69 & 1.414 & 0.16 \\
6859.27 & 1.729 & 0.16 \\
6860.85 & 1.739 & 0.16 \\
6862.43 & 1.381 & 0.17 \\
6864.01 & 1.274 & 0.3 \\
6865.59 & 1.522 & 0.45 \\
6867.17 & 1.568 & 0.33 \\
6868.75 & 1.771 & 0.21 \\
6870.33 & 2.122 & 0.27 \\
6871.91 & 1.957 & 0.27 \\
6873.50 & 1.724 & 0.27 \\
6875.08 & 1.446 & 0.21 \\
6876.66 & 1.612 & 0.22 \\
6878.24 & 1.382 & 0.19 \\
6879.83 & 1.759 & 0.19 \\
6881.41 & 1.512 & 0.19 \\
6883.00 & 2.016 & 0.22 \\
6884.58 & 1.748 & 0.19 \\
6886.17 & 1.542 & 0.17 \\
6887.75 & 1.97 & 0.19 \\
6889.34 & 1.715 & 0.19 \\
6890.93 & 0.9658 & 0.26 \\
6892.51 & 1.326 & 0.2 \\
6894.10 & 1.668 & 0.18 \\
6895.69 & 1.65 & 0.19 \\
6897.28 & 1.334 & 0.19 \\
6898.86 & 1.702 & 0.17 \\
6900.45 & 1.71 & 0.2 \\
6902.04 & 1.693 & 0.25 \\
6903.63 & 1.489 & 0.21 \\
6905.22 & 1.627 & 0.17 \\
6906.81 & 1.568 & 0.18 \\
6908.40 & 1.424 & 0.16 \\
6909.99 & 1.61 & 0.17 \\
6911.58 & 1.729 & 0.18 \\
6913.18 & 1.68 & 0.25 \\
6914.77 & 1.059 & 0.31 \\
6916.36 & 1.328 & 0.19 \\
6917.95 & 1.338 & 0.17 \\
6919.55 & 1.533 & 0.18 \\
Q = 1.4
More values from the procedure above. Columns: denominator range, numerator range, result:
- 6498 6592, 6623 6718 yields 1.30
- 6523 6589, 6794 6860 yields 1.60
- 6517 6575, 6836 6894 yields 1.62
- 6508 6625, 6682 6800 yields 1.28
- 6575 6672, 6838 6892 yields 1.41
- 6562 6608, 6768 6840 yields 1.56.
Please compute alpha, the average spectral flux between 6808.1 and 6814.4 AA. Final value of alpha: 1.42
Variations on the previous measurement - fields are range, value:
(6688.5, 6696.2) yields 1.26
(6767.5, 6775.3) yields 1.39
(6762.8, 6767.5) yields 1.26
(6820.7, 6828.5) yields 1.48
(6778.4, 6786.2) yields 1.39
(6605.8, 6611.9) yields 1.35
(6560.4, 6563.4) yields 0.991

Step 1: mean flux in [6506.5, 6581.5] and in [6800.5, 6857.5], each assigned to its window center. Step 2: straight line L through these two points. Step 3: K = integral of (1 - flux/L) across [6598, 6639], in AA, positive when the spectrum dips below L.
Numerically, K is -2.4 AA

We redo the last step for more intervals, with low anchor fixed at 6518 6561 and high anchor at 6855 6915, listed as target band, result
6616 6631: -0.95 AA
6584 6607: 2.55 AA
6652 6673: -2.36 AA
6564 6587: 4.55 AA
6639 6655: -0.09 AA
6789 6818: 0.50 AA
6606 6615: -0.71 AA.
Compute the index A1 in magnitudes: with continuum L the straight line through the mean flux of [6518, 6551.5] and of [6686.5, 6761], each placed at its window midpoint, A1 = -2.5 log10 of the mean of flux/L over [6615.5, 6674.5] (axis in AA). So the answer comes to -0.101 mag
